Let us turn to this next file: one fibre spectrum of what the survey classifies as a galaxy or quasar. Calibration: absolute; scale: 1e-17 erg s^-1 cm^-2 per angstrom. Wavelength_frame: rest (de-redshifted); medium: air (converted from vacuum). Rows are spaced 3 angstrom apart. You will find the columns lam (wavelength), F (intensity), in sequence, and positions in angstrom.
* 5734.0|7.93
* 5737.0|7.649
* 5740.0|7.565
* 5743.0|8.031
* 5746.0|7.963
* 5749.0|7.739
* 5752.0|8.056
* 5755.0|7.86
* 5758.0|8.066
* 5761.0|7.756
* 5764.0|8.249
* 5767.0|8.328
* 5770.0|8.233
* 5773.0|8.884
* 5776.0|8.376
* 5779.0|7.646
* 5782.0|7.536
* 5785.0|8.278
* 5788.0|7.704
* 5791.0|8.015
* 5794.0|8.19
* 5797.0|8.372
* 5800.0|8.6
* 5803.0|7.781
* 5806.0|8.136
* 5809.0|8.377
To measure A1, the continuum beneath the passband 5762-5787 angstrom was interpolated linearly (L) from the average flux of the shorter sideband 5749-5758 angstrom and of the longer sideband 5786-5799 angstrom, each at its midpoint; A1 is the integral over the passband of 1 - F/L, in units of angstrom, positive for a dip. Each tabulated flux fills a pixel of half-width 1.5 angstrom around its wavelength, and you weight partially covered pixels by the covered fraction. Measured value -0.5 angstrom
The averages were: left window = 7.94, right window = 8.1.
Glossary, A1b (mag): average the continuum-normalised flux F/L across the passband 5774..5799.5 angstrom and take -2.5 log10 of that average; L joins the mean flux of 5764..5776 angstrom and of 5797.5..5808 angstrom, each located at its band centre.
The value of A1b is 0.03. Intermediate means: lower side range 8.44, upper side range 8.2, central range 8.05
